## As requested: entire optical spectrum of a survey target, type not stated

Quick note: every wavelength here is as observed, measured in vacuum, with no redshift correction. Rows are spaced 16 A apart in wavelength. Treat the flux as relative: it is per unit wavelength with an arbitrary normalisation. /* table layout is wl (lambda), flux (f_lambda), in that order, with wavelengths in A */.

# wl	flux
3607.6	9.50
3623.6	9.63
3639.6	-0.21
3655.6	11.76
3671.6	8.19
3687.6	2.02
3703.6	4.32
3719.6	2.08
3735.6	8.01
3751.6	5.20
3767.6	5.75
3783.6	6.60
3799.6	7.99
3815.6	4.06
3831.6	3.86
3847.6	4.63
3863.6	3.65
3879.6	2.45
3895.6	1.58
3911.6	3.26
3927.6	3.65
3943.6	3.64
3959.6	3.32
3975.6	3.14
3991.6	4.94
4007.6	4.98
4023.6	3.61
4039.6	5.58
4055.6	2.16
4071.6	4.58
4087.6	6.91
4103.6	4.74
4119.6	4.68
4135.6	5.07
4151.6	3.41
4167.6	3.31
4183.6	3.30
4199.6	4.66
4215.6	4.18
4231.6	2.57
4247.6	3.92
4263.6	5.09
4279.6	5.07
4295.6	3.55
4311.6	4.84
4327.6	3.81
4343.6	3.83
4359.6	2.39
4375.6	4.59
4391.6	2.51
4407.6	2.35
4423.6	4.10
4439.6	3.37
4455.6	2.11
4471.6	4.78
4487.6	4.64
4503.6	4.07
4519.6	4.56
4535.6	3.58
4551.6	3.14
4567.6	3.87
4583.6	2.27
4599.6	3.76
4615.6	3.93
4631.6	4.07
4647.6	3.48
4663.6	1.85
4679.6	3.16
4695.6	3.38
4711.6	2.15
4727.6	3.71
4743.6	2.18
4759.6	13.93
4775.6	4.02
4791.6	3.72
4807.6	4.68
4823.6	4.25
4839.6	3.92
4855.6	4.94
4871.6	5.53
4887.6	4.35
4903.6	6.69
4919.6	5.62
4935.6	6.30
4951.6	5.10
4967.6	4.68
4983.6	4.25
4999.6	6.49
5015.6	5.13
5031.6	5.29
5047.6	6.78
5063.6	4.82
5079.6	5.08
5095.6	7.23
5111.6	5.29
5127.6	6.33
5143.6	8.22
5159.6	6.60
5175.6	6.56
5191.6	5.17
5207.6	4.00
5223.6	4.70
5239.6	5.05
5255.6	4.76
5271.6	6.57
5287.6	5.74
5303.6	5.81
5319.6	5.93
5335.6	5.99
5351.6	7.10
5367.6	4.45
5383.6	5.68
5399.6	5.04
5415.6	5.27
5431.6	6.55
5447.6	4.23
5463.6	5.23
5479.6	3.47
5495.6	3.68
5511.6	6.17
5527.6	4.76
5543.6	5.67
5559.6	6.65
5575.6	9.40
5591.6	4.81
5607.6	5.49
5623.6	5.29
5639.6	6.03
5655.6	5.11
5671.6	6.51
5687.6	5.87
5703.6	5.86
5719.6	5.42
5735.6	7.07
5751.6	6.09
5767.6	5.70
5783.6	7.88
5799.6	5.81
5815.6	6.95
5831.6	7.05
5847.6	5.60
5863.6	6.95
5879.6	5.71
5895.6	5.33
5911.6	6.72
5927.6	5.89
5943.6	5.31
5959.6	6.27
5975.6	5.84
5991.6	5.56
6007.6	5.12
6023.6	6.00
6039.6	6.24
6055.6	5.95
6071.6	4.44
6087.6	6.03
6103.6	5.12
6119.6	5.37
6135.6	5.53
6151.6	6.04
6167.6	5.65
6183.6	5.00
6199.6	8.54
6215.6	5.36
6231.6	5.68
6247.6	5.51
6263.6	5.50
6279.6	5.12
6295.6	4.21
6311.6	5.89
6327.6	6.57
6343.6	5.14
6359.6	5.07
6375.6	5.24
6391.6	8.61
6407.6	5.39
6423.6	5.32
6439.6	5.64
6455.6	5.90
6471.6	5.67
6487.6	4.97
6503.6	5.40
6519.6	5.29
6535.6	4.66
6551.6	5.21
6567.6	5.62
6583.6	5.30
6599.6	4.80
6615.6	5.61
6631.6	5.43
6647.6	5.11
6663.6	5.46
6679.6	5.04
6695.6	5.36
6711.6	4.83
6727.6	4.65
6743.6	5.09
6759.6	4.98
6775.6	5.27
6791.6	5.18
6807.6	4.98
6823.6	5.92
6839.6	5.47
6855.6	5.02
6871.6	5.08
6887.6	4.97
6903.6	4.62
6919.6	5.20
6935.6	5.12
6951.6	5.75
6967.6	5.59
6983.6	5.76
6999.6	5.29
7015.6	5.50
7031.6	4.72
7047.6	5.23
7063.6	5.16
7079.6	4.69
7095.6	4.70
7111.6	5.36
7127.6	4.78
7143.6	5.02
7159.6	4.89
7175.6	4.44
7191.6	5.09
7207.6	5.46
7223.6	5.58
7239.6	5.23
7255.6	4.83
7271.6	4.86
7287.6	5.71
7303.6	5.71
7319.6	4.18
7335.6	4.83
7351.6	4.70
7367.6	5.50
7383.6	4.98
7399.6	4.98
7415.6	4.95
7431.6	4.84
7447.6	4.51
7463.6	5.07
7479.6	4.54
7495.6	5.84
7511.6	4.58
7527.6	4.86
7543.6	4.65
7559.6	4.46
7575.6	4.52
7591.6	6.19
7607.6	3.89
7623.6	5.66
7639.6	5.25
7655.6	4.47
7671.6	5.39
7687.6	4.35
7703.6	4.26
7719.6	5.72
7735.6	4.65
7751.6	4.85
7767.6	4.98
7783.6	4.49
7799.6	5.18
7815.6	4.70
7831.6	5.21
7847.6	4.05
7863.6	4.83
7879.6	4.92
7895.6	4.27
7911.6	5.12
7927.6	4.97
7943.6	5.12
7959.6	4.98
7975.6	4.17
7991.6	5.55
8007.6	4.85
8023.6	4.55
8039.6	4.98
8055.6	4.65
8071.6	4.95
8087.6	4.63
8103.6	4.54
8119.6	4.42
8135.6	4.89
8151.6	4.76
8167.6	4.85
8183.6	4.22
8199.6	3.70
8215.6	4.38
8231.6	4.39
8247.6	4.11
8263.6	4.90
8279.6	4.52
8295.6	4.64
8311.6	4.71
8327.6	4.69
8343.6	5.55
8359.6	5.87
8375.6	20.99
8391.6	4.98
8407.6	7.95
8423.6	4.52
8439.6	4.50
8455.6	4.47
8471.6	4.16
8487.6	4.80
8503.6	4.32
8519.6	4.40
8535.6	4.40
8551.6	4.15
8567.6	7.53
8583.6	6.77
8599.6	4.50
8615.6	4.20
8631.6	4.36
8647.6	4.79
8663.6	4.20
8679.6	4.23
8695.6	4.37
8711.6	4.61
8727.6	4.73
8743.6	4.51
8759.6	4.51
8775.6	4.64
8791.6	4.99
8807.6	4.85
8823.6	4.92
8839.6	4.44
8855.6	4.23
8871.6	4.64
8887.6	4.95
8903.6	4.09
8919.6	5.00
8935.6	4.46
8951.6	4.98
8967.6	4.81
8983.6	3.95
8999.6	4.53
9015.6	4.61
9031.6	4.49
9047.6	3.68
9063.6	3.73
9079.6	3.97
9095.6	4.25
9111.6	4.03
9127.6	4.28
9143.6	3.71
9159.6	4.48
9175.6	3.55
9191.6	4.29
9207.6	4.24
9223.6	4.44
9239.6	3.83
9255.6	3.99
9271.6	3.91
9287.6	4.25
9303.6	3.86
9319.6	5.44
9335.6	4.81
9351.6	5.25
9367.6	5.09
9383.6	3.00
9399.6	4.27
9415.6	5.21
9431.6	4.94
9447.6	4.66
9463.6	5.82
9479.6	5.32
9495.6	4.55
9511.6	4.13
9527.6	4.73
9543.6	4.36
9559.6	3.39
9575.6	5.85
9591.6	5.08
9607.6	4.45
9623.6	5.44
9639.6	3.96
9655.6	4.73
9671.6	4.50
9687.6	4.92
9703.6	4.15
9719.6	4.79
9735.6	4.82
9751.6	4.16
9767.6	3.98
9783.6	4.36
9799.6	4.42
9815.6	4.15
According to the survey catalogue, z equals 0.28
